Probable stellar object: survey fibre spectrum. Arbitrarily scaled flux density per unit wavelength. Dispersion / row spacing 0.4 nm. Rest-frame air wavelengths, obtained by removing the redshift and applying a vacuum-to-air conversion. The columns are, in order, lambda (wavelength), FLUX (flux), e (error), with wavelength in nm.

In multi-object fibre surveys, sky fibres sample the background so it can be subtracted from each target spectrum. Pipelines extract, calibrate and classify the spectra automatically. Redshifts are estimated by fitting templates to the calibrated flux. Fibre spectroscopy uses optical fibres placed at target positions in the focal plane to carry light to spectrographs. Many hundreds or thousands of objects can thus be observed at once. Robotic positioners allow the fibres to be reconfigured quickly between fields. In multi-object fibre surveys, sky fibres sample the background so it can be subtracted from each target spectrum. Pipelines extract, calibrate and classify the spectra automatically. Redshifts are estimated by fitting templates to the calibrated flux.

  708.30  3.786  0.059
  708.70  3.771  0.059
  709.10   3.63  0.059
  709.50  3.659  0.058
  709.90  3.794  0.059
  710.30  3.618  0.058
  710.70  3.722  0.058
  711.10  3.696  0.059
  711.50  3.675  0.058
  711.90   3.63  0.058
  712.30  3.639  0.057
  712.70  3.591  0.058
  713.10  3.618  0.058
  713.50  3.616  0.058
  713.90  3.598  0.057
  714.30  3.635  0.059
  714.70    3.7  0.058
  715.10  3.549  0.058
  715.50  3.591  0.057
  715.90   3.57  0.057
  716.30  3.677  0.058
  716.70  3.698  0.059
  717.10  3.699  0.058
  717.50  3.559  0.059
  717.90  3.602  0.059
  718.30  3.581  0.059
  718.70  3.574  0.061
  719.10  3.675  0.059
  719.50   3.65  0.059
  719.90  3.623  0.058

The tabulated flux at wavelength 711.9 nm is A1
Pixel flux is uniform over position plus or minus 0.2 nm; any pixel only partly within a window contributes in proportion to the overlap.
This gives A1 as 3.63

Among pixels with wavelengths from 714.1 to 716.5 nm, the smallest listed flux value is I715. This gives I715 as 3.549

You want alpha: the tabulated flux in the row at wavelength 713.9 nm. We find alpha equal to 3.598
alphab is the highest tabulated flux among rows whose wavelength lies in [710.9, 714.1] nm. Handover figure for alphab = 3.696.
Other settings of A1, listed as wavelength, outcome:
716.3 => 3.677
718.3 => 3.581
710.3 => 3.618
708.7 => 3.771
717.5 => 3.559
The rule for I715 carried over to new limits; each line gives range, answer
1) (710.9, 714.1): 3.591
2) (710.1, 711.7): 3.618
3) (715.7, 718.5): 3.559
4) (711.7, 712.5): 3.63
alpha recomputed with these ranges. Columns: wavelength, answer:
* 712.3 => 3.639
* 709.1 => 3.63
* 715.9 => 3.57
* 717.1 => 3.699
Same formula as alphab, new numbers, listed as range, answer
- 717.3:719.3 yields 3.675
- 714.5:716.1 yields 3.7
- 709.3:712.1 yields 3.794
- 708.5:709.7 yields 3.771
